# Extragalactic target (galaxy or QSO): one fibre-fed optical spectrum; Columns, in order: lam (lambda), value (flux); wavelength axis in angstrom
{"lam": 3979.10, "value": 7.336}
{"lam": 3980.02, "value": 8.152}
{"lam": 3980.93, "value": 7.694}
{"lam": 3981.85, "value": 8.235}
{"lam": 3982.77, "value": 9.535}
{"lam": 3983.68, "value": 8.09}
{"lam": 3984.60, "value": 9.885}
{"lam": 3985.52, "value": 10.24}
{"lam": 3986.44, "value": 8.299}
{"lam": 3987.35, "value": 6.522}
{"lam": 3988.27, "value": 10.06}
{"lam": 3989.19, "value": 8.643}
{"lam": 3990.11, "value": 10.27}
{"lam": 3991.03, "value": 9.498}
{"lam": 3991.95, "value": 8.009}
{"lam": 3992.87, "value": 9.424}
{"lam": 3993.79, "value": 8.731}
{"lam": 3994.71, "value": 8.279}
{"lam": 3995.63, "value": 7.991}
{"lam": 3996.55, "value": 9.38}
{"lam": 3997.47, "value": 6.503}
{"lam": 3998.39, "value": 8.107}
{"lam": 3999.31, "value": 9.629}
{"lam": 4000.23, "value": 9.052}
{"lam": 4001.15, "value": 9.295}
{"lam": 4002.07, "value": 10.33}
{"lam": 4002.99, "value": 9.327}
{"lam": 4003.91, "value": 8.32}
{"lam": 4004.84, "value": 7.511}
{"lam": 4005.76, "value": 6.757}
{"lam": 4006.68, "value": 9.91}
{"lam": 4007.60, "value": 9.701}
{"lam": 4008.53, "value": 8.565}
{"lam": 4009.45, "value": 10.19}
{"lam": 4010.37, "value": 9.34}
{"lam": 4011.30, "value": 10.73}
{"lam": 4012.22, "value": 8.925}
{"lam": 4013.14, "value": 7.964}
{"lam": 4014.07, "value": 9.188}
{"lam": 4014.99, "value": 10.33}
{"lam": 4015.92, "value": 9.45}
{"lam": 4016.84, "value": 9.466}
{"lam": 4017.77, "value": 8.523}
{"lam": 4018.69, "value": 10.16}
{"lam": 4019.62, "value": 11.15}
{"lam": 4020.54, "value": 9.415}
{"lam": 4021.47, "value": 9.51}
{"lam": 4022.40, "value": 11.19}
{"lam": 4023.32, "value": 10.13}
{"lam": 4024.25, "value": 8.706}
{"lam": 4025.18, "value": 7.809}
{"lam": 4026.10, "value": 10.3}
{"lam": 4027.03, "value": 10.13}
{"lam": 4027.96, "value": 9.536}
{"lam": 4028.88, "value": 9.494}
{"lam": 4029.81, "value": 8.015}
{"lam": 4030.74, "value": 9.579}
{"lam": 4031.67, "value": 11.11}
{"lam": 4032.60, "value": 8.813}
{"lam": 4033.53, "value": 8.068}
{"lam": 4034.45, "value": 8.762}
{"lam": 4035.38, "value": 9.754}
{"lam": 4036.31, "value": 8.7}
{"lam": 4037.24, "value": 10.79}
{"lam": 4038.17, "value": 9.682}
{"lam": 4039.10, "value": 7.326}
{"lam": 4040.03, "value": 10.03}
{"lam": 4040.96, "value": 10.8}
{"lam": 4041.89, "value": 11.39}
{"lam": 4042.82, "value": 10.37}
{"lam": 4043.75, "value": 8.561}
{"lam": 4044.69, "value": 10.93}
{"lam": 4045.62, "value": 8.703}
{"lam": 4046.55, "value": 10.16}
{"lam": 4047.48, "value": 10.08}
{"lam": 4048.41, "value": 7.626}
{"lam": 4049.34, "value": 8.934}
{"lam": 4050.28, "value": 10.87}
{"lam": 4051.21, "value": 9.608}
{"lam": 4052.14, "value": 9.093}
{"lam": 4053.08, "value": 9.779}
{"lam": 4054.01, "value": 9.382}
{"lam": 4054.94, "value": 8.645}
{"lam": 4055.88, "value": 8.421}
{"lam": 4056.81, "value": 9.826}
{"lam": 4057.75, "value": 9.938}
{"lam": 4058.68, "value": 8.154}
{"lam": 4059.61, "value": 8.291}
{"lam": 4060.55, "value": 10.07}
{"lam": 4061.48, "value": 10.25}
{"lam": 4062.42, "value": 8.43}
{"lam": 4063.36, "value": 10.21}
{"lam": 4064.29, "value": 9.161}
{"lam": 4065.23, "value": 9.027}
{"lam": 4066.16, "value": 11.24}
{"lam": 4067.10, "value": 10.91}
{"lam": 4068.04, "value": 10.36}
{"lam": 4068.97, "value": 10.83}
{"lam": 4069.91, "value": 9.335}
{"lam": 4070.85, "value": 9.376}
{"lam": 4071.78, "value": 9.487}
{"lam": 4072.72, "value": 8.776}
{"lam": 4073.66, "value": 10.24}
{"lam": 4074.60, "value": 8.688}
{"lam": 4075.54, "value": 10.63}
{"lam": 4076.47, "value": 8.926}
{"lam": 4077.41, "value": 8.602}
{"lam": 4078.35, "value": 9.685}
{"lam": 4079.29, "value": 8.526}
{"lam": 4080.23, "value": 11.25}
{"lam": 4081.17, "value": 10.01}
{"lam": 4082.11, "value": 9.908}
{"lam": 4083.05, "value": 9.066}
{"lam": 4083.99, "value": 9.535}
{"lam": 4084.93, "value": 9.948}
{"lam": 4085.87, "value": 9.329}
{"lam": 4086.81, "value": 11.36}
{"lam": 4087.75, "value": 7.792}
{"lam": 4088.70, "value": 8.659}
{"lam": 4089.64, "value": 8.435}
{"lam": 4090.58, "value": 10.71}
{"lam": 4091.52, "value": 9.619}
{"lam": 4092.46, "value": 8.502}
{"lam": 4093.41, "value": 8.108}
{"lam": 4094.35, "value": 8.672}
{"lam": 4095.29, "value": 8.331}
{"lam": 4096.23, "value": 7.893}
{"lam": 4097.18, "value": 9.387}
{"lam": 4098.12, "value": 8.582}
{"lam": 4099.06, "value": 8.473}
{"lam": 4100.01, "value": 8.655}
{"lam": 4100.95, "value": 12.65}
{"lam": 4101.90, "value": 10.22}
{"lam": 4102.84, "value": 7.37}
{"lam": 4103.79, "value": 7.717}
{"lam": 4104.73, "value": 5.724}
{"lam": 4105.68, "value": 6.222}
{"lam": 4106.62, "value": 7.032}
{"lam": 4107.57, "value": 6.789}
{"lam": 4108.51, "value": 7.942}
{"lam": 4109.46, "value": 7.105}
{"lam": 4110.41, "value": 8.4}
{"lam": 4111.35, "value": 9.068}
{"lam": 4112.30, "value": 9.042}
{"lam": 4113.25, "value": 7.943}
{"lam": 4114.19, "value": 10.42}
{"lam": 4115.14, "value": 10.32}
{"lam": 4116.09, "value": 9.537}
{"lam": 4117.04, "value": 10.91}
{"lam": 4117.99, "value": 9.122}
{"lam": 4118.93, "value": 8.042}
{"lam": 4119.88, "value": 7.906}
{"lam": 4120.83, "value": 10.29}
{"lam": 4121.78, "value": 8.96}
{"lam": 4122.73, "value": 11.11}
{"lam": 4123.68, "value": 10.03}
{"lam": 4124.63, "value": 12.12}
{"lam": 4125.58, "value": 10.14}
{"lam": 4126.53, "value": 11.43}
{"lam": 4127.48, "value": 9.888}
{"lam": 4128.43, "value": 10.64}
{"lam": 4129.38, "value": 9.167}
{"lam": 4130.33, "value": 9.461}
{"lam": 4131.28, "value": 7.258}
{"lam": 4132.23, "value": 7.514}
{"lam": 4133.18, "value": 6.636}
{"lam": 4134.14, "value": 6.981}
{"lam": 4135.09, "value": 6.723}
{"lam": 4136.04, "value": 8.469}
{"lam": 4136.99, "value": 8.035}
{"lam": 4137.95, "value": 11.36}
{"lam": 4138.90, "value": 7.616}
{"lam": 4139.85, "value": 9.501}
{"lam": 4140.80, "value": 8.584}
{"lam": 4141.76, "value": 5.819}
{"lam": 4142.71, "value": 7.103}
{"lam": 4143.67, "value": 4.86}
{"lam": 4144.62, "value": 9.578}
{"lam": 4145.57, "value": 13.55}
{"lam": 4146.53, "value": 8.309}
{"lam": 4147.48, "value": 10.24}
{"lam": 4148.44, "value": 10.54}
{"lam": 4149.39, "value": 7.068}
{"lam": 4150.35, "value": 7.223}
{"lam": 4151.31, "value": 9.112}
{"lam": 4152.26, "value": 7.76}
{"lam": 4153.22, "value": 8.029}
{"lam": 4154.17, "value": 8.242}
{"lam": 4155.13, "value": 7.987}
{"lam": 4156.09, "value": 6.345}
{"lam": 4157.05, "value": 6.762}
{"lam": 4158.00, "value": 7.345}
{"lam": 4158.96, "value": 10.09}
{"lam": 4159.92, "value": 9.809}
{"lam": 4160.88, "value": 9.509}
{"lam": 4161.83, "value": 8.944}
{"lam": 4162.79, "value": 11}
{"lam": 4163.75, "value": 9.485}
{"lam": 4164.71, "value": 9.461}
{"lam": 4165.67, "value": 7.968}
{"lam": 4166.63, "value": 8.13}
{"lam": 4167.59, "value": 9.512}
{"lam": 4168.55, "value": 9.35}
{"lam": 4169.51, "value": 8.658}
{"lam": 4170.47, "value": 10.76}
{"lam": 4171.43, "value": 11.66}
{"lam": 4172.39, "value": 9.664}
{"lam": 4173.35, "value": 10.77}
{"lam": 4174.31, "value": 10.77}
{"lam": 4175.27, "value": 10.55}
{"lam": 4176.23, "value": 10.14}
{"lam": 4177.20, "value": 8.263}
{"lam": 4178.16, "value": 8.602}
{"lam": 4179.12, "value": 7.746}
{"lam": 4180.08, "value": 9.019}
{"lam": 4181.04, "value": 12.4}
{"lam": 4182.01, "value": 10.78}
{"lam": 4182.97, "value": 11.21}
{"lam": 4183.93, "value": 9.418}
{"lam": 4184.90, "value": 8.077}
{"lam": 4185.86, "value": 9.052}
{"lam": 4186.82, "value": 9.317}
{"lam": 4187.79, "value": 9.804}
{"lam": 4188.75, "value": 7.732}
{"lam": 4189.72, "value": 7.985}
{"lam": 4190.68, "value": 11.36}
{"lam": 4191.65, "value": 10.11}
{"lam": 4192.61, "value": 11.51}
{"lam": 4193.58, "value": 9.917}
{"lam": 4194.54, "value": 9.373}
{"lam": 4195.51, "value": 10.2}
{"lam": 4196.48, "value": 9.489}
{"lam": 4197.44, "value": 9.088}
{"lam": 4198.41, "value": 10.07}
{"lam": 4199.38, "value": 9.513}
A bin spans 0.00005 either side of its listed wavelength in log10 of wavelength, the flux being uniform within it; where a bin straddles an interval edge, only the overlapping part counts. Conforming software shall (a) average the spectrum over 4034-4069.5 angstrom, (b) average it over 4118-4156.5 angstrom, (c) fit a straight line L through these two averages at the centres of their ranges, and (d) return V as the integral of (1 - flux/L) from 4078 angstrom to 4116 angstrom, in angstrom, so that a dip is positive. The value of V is 1.2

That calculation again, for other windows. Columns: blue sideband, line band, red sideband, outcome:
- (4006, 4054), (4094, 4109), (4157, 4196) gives 2.1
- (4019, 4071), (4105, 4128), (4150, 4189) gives 0.6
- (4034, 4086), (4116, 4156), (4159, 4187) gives 3.3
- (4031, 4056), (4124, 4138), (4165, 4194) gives 0.9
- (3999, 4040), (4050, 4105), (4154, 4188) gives 0.0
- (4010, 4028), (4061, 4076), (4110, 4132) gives -0.3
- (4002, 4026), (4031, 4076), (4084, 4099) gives -2.0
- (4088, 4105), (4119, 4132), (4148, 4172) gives -1.4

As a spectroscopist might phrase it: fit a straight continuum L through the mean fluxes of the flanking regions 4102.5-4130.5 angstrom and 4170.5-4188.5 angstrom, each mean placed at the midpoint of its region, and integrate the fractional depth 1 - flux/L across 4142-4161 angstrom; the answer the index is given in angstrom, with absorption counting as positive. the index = 2.1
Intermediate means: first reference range 9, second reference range 9.84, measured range 8.42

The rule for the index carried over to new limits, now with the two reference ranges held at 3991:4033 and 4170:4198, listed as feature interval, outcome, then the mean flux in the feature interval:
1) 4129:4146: 2.5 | 8.22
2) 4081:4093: 0.1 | 9.43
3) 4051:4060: 0.2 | 9.11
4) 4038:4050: -0.4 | 9.6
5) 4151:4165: 1.6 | 8.65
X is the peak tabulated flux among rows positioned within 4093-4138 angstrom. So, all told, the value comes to 12.65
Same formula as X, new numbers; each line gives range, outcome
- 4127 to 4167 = 13.55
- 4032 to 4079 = 11.39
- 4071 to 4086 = 11.25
